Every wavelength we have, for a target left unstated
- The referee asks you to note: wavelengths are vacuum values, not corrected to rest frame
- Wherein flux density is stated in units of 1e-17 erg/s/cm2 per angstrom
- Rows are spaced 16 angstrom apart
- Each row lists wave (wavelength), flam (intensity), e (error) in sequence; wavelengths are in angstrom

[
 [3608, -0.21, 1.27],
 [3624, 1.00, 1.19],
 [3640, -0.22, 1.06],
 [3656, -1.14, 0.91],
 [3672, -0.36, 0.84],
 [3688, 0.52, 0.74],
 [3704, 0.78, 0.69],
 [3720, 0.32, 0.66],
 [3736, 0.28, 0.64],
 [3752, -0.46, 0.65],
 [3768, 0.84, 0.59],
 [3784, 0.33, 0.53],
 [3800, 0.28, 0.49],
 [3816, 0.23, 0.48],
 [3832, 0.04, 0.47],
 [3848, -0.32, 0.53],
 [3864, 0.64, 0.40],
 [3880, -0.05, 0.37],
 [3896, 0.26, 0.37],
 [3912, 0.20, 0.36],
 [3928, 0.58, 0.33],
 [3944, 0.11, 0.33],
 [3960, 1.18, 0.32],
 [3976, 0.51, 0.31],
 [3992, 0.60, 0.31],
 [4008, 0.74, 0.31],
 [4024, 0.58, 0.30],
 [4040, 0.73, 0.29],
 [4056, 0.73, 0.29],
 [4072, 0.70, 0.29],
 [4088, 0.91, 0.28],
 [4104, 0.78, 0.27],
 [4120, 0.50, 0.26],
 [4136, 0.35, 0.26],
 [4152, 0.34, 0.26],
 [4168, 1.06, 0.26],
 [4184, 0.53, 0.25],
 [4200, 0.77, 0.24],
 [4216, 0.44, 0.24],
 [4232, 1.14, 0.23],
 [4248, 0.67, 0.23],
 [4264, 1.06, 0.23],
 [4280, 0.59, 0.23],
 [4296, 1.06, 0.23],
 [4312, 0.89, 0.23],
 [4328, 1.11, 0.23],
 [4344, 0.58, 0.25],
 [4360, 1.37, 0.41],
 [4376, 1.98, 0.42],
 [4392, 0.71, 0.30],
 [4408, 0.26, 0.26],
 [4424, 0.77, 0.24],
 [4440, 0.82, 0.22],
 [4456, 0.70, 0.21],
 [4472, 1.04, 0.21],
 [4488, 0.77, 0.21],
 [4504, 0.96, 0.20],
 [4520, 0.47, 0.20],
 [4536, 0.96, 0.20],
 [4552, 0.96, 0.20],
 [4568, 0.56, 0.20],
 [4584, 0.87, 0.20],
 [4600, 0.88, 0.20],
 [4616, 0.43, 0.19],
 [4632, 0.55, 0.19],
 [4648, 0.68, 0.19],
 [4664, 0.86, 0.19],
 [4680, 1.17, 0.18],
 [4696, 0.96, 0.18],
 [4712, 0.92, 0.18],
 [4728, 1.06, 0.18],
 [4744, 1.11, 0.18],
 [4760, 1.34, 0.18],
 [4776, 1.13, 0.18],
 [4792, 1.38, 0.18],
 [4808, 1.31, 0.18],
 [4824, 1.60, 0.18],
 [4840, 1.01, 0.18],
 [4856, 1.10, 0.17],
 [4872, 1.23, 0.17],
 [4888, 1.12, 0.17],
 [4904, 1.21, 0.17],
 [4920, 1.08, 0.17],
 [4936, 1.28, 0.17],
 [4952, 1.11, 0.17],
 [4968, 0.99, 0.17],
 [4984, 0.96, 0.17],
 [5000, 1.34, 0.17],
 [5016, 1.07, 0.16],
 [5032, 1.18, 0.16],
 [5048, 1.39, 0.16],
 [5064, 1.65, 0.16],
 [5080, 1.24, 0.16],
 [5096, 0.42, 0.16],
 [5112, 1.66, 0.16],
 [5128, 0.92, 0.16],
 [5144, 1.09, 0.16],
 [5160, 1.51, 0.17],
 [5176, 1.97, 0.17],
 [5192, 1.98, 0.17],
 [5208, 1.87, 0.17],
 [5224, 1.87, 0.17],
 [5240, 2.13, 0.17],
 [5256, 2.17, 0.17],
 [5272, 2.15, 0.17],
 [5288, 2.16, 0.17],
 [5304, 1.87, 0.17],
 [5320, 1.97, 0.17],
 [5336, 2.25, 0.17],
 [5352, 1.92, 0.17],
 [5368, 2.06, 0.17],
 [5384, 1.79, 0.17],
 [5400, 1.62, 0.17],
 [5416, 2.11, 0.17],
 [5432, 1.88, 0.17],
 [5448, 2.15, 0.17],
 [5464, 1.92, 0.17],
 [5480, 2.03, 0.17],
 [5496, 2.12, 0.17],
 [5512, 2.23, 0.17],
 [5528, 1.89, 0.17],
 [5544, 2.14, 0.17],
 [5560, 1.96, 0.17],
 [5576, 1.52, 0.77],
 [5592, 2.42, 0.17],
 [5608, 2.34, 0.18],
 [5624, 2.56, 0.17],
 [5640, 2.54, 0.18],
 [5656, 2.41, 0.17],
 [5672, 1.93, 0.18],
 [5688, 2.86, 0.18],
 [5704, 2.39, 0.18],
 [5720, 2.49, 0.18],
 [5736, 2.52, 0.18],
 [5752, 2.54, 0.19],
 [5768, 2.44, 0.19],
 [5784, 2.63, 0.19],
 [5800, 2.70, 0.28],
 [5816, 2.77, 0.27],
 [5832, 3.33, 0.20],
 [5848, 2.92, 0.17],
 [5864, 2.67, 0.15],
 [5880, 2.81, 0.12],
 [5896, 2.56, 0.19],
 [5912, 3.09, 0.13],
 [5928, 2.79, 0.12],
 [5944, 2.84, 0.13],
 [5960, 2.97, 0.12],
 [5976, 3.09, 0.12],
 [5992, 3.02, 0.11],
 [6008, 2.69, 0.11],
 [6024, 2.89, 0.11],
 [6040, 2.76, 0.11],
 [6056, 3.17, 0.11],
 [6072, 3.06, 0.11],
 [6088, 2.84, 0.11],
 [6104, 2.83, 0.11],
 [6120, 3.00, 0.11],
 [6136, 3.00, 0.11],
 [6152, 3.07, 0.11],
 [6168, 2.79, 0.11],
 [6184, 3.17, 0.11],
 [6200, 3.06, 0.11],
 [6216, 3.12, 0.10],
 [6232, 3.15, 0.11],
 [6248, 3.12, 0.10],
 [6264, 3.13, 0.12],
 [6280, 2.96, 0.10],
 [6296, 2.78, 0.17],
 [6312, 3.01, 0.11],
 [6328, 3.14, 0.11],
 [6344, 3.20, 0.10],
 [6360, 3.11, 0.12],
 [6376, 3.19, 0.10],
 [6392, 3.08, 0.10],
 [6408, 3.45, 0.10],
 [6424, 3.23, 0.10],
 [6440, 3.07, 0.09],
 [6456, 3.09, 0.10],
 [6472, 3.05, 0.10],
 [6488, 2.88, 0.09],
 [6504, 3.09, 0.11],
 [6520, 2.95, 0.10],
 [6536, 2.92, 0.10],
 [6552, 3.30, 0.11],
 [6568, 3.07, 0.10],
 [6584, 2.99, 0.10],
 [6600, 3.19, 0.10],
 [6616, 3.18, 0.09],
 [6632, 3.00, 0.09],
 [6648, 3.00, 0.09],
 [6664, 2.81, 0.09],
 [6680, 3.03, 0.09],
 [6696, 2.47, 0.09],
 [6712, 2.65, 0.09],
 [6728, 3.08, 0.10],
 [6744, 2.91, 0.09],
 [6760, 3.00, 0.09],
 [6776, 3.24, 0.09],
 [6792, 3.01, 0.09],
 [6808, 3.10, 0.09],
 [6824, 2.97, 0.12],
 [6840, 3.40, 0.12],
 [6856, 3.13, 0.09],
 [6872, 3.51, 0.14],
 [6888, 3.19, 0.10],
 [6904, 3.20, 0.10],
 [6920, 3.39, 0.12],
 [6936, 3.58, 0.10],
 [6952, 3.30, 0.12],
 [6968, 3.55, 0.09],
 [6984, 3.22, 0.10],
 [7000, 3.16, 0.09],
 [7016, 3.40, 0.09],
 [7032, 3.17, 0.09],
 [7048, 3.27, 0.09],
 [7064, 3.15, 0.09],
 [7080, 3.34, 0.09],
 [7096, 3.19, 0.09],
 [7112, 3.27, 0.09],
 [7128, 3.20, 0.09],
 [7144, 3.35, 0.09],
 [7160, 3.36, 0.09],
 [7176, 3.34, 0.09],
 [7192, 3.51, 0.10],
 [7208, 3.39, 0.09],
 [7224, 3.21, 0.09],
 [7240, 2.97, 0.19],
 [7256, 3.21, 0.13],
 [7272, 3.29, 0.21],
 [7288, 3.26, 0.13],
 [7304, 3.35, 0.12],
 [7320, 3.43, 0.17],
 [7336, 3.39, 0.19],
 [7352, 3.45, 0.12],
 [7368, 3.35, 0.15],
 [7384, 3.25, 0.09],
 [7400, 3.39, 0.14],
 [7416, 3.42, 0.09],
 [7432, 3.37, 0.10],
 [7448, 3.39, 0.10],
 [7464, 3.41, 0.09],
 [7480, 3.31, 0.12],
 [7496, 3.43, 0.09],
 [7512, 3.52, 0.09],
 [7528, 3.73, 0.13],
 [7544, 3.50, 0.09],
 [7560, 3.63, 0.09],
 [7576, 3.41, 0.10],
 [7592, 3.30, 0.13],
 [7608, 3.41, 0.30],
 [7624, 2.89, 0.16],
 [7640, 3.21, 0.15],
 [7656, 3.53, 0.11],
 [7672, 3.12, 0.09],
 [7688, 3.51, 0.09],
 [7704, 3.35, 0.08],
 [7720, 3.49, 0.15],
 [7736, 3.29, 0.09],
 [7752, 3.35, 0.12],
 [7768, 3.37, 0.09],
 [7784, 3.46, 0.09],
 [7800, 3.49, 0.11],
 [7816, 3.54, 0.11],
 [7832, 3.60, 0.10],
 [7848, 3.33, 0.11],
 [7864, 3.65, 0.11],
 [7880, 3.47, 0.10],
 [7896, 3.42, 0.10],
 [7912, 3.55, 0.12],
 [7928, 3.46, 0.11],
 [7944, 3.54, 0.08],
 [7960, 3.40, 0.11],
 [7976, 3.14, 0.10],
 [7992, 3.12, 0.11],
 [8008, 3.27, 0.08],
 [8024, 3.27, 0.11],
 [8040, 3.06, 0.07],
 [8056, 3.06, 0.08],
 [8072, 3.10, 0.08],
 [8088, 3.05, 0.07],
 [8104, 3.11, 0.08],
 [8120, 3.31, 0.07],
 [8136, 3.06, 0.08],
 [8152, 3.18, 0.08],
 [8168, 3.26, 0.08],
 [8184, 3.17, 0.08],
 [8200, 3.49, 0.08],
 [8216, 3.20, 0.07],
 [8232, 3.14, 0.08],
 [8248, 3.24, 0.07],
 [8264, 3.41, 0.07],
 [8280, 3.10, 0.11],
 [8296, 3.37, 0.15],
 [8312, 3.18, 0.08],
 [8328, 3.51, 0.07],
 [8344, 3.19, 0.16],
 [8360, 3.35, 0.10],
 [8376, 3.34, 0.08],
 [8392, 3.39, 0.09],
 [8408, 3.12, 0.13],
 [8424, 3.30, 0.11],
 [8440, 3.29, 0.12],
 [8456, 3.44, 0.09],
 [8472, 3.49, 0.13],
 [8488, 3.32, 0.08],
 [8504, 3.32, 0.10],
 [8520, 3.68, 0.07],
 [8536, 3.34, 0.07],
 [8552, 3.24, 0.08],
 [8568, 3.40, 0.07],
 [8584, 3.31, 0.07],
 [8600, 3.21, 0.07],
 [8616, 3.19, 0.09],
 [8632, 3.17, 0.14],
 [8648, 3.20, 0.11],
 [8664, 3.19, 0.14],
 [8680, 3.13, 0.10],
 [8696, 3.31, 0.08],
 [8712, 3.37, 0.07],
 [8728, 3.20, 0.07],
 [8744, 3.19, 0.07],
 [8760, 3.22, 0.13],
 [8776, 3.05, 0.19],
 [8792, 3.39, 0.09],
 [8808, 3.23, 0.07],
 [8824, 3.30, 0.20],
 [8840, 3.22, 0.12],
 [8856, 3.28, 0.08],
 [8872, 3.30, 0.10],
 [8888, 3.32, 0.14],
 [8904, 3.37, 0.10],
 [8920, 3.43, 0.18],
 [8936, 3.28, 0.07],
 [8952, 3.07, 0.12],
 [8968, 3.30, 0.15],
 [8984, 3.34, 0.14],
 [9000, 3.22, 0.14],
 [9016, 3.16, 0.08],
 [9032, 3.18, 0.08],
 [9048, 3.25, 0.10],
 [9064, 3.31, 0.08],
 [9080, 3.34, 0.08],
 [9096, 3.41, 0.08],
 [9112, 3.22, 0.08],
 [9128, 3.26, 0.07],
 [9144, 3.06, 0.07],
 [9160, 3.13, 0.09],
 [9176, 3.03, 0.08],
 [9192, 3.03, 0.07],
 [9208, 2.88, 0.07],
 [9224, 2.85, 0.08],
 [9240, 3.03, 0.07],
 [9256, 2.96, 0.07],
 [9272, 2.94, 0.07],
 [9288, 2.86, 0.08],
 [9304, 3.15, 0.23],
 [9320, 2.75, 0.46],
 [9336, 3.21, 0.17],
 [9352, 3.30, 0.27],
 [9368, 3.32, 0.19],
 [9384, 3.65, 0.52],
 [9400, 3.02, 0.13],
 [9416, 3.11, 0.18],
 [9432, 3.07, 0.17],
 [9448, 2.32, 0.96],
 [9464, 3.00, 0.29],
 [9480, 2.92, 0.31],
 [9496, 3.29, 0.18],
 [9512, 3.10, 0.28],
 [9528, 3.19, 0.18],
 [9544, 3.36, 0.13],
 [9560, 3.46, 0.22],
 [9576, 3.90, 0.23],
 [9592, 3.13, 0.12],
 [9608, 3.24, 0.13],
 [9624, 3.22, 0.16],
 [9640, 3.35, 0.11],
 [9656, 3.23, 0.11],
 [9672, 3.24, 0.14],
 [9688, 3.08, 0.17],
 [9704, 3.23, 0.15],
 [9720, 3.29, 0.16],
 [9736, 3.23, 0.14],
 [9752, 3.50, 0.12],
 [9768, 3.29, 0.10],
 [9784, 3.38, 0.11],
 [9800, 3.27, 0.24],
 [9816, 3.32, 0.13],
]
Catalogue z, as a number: 0.294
